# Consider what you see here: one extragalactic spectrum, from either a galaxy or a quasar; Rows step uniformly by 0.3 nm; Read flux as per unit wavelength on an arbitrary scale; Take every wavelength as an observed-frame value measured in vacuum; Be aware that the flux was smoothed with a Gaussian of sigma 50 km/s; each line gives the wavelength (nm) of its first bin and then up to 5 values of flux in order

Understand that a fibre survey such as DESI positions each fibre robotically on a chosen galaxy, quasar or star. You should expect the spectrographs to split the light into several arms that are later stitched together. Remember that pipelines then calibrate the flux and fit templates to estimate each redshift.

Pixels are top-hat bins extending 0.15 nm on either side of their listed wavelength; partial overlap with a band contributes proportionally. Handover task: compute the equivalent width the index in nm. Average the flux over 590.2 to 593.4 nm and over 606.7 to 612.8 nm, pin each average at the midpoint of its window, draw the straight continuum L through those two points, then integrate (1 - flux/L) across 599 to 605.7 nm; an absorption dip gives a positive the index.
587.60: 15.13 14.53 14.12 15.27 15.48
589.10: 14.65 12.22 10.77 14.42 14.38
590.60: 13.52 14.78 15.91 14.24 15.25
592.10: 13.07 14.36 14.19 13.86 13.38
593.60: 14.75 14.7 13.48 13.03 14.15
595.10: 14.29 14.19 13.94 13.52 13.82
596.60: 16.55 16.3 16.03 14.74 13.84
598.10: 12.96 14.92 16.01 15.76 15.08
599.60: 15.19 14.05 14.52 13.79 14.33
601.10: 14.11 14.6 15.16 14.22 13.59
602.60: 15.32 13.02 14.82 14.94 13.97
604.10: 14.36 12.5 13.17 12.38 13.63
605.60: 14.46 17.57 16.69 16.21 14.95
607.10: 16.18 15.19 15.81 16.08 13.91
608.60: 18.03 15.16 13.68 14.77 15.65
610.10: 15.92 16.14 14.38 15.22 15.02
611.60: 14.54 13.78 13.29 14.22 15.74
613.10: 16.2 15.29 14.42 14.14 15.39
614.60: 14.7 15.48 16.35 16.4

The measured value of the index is 0.27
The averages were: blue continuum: 14.3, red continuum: 15.1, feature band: 14.2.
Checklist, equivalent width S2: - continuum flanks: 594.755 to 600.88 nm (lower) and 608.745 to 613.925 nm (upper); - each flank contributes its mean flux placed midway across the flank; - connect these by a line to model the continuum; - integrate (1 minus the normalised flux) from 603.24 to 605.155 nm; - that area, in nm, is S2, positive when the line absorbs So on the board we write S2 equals 0.15 nm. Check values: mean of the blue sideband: 14.7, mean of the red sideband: 14.9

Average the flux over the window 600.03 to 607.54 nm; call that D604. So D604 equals 14.5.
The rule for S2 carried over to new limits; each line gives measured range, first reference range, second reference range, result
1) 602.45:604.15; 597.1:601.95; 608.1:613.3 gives 0.04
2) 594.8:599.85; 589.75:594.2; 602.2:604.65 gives -0.23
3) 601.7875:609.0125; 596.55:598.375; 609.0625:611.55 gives 0.10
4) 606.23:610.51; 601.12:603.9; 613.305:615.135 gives -0.26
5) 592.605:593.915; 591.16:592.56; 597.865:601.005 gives 0.03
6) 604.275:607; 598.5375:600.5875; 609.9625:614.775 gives 0.05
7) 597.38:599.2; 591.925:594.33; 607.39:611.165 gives -0.03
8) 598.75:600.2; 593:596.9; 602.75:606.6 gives -0.07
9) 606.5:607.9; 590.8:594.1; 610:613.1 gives -0.08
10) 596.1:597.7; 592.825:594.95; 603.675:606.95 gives -0.15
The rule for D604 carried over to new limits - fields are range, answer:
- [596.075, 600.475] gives 14.9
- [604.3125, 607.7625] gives 14.9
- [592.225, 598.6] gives 14.3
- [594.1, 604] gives 14.5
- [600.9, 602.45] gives 14.3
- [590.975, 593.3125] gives 14.4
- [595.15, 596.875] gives 14.5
